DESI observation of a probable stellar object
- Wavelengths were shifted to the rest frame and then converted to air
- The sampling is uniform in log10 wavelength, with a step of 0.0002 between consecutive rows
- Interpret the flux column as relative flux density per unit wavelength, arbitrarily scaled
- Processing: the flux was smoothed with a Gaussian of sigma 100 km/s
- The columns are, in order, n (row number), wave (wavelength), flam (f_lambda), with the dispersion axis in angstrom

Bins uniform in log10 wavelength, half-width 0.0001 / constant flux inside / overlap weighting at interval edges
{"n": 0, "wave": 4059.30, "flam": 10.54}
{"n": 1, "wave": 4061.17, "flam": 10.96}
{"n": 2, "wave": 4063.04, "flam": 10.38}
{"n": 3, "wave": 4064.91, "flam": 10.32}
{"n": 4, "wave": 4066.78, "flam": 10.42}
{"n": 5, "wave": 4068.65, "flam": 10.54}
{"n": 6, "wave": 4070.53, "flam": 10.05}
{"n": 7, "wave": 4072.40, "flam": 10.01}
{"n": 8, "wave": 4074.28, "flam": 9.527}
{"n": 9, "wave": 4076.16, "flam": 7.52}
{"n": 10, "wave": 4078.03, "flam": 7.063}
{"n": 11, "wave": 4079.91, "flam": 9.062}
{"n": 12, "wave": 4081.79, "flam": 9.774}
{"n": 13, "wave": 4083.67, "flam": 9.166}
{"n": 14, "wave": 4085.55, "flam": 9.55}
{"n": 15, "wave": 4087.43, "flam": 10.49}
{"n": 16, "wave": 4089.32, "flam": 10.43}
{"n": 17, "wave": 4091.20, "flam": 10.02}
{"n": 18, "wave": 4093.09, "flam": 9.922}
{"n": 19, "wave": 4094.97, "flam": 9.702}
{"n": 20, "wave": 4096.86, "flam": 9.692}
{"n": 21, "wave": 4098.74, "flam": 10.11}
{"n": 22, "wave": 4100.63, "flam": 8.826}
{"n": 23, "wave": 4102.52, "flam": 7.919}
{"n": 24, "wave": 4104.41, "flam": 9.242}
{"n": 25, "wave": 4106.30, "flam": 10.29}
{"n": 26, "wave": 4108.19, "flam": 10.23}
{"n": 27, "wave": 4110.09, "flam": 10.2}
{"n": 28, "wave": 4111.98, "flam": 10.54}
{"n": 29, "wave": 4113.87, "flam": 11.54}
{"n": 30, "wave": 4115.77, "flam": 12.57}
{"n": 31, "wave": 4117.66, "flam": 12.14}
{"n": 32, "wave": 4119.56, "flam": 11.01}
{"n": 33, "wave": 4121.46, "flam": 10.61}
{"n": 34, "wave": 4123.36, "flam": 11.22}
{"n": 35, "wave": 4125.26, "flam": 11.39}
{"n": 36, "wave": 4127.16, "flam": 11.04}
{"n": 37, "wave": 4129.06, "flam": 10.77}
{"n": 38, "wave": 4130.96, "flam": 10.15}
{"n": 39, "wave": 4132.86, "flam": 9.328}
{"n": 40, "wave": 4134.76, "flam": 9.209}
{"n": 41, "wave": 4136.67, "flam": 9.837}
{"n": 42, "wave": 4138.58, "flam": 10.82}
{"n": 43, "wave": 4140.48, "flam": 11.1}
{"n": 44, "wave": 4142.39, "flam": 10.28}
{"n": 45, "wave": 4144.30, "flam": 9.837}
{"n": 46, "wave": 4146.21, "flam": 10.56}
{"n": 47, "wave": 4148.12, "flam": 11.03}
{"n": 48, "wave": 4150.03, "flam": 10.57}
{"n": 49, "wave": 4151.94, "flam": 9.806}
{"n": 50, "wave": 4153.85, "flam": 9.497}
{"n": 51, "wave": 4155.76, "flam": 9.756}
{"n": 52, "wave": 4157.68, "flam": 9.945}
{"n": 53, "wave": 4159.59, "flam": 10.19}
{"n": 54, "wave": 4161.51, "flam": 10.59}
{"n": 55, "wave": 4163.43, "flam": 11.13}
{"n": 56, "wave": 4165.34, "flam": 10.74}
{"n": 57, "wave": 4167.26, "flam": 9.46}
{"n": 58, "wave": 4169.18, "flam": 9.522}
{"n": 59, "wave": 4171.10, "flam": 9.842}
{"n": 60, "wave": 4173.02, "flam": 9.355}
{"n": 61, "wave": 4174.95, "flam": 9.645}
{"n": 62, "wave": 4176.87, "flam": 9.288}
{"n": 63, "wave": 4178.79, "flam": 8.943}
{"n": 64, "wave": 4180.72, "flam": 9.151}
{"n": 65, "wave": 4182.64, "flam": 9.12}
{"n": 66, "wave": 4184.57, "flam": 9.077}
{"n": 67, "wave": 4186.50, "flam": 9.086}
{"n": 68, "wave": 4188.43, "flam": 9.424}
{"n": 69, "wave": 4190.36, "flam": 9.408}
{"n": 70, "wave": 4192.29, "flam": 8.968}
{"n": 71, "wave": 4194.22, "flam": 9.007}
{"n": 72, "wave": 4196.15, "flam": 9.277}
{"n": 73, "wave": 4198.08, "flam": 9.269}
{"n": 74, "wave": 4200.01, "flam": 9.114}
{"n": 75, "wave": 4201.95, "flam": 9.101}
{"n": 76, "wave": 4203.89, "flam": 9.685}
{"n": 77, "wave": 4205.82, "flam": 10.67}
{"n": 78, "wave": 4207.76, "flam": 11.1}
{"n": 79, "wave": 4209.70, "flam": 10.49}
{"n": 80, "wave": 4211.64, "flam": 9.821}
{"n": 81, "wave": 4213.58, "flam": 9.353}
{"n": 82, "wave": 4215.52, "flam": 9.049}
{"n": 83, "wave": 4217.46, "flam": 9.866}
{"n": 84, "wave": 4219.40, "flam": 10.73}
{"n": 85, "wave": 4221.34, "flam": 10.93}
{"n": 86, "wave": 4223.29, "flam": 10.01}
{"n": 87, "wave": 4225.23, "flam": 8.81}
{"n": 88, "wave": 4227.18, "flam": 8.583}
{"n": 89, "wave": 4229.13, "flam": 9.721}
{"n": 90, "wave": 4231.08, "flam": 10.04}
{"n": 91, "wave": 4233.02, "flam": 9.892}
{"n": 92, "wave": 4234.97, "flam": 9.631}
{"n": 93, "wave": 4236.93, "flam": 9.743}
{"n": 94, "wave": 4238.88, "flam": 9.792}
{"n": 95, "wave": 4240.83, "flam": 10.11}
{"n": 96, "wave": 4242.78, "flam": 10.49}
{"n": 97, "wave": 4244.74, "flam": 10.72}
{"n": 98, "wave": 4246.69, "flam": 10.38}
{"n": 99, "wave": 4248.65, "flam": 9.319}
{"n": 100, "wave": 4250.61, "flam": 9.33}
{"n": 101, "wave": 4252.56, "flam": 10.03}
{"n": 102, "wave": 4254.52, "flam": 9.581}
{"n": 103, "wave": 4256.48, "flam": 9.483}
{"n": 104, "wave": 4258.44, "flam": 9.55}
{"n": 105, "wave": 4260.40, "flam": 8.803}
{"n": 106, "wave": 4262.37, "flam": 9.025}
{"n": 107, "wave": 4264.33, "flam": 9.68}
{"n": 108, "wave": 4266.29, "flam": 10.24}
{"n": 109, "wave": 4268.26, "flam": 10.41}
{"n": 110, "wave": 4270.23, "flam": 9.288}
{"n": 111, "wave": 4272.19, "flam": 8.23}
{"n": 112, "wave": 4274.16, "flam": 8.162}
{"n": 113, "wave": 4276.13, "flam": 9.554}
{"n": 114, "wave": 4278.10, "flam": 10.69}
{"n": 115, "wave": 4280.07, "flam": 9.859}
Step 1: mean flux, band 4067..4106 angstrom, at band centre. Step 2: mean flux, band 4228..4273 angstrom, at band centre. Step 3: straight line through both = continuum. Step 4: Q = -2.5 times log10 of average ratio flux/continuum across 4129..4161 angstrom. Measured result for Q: -0.065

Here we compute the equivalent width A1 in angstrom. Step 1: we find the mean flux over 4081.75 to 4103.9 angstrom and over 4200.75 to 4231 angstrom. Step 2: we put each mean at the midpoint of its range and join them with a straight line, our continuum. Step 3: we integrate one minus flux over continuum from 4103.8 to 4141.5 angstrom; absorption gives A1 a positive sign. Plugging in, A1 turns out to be -3.88 angstrom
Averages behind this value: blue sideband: 9.62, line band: 10.7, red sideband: 9.86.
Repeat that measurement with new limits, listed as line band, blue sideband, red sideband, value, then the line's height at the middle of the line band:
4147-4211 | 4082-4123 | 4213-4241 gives 1.22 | 9.92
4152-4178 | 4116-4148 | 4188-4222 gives 0.81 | 10.2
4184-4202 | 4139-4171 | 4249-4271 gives 1.49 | 10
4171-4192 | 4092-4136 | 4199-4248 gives 1.67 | 10.1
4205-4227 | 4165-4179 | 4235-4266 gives -0.78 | 9.67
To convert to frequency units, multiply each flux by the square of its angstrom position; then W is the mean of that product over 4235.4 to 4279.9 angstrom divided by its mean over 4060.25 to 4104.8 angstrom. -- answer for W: 1.09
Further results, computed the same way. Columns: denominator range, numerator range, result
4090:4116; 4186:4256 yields 1.03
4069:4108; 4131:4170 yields 1.11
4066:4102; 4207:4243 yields 1.11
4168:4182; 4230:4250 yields 1.10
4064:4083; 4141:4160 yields 1.12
